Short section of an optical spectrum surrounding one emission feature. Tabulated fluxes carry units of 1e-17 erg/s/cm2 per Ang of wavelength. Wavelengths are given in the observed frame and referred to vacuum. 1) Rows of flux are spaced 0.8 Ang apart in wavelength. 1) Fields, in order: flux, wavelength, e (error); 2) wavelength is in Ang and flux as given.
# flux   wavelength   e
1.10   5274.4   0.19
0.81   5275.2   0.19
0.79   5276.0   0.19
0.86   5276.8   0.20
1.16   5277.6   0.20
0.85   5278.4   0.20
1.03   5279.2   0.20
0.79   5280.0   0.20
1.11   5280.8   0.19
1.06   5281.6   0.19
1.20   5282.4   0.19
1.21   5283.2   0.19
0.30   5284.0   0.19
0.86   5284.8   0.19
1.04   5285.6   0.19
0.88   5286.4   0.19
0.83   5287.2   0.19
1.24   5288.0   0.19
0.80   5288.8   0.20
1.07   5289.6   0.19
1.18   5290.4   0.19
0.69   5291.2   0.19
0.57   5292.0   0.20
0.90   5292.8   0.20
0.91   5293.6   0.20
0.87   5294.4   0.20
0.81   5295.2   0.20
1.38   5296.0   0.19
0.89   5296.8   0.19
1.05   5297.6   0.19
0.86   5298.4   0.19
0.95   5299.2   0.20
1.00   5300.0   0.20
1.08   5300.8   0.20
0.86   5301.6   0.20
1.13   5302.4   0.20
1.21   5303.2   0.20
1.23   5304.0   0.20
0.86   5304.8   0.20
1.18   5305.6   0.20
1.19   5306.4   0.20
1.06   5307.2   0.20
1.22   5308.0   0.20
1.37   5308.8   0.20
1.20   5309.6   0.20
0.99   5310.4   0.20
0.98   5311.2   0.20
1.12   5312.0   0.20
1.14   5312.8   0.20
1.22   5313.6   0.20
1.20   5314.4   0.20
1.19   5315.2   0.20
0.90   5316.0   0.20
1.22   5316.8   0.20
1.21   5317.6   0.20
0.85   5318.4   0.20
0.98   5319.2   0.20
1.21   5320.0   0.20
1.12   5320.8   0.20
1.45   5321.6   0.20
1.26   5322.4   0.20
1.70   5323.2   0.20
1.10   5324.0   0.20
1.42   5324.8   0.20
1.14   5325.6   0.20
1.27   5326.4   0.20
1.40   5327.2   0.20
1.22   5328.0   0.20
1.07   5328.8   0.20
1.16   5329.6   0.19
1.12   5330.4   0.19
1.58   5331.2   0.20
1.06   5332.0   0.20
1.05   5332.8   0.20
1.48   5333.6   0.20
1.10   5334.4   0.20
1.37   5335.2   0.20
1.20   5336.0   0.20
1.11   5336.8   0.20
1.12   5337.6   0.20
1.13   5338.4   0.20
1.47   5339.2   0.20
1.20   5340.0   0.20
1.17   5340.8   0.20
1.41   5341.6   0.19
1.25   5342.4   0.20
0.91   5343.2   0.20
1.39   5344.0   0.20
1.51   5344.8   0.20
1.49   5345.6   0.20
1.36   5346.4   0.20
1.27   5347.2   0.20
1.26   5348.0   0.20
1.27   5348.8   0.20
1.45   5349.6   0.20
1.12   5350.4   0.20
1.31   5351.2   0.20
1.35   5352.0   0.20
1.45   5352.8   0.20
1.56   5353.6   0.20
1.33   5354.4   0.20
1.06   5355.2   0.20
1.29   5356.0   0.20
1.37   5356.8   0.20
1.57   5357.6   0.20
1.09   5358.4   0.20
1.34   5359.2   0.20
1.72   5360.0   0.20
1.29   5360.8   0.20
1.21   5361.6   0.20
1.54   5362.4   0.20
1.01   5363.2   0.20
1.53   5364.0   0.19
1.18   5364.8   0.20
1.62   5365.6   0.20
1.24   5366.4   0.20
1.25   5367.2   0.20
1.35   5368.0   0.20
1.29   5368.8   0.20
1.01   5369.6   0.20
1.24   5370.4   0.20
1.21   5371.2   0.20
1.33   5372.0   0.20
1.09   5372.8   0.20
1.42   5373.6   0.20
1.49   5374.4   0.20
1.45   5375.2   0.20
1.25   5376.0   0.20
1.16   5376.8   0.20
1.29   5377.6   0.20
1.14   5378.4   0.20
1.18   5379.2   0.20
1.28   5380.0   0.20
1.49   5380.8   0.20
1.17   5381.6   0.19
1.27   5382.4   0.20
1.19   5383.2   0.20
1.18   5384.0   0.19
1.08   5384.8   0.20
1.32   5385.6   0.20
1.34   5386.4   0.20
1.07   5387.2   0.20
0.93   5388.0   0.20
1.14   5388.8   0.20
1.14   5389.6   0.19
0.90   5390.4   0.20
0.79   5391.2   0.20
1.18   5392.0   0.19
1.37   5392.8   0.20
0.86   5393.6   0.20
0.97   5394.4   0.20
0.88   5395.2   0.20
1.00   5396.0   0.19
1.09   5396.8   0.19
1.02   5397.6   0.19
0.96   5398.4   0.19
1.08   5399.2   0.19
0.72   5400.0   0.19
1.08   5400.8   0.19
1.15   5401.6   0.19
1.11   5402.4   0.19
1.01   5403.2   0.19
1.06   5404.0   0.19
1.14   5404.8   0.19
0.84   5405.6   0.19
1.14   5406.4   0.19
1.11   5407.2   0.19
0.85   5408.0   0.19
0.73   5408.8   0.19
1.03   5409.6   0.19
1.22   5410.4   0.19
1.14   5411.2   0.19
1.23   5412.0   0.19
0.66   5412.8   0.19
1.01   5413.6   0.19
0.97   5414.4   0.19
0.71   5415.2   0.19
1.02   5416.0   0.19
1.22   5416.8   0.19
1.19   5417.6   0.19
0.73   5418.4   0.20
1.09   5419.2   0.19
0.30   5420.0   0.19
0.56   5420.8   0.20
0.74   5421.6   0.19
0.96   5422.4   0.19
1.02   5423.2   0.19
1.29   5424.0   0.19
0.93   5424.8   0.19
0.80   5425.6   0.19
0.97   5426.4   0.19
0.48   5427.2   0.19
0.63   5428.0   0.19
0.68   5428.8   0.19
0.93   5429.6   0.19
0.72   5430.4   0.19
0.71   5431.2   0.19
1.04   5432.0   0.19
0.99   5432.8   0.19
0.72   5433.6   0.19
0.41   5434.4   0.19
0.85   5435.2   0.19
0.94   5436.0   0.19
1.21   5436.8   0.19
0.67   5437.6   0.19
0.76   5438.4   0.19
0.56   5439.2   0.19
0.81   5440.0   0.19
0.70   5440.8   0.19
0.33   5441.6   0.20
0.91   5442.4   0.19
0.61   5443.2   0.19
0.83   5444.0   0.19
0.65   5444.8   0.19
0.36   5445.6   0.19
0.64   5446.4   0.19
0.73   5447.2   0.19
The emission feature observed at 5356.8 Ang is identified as C III]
